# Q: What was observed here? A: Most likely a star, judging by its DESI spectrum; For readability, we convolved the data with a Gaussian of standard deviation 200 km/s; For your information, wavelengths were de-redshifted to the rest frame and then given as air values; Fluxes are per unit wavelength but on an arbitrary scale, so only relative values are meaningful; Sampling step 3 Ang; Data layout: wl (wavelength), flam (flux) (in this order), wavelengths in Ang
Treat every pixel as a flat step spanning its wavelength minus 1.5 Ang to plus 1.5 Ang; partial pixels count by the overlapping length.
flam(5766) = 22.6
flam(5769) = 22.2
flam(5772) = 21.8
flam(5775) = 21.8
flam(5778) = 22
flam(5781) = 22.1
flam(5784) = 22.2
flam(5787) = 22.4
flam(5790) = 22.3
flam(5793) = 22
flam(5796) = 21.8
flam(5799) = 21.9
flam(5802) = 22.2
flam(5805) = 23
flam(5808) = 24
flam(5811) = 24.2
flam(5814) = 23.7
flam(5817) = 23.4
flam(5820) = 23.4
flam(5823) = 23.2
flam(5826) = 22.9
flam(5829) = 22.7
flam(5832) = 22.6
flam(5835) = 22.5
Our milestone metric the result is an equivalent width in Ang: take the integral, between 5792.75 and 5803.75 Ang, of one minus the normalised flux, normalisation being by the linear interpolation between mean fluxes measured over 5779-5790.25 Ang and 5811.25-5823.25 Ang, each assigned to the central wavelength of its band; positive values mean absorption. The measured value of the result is 0.4 Ang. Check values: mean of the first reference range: 22.2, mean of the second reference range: 23.5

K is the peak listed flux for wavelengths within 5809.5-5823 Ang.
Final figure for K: 24.2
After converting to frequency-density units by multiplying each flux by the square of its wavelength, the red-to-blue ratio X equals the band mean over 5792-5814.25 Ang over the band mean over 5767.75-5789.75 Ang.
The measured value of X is 1.0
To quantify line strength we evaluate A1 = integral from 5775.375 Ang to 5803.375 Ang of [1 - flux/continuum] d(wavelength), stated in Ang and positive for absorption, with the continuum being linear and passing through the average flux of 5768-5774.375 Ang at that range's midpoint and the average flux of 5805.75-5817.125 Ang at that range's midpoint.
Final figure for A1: 0.87 Ang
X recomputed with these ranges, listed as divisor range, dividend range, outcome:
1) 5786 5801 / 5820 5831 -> 1.05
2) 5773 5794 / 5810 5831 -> 1.07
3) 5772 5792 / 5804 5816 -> 1.08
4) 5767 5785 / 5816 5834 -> 1.06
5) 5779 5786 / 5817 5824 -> 1.07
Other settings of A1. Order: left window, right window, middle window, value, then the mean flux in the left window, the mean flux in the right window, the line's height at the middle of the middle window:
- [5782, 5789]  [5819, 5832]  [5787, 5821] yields -0.4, 22.3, 23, 22.6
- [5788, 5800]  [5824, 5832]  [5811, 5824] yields -0.6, 22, 22.8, 22.6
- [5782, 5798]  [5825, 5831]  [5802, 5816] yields -0.7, 22.1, 22.8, 22.5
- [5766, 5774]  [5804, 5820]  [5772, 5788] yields 0.3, 22.1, 23.7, 22.5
